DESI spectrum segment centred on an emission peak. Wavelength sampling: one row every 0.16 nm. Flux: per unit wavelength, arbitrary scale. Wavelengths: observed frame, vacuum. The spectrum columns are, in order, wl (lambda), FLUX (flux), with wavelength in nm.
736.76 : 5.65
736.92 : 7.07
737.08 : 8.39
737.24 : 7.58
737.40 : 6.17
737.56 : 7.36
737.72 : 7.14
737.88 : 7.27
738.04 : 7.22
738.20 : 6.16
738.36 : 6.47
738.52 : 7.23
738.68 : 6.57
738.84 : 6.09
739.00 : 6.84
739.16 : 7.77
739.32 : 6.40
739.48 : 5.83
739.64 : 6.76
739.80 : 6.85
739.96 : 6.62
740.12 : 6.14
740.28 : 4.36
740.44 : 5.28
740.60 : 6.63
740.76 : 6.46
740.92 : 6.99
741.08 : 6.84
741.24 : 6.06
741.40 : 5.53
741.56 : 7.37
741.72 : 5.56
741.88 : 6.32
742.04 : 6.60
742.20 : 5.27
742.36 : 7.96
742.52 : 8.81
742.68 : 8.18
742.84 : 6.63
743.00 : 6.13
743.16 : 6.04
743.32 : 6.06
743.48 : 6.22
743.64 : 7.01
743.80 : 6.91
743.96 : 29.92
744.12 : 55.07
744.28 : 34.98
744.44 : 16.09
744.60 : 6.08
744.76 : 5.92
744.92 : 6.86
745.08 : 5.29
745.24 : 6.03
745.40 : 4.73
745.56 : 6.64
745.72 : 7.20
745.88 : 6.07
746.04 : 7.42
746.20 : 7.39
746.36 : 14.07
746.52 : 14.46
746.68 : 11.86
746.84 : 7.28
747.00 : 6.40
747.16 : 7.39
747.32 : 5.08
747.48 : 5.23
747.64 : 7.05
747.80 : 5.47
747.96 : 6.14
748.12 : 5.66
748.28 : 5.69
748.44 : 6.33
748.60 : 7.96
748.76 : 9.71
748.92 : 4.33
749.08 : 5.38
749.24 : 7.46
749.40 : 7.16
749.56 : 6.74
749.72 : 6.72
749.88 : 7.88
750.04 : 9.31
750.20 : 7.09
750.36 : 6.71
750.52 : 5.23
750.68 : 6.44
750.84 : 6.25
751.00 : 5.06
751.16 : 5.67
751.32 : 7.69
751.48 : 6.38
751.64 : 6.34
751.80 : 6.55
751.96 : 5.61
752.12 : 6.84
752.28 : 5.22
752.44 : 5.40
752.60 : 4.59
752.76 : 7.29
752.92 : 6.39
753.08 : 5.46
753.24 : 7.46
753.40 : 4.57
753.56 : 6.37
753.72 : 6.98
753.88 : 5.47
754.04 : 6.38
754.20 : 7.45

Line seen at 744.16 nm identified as Halpha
